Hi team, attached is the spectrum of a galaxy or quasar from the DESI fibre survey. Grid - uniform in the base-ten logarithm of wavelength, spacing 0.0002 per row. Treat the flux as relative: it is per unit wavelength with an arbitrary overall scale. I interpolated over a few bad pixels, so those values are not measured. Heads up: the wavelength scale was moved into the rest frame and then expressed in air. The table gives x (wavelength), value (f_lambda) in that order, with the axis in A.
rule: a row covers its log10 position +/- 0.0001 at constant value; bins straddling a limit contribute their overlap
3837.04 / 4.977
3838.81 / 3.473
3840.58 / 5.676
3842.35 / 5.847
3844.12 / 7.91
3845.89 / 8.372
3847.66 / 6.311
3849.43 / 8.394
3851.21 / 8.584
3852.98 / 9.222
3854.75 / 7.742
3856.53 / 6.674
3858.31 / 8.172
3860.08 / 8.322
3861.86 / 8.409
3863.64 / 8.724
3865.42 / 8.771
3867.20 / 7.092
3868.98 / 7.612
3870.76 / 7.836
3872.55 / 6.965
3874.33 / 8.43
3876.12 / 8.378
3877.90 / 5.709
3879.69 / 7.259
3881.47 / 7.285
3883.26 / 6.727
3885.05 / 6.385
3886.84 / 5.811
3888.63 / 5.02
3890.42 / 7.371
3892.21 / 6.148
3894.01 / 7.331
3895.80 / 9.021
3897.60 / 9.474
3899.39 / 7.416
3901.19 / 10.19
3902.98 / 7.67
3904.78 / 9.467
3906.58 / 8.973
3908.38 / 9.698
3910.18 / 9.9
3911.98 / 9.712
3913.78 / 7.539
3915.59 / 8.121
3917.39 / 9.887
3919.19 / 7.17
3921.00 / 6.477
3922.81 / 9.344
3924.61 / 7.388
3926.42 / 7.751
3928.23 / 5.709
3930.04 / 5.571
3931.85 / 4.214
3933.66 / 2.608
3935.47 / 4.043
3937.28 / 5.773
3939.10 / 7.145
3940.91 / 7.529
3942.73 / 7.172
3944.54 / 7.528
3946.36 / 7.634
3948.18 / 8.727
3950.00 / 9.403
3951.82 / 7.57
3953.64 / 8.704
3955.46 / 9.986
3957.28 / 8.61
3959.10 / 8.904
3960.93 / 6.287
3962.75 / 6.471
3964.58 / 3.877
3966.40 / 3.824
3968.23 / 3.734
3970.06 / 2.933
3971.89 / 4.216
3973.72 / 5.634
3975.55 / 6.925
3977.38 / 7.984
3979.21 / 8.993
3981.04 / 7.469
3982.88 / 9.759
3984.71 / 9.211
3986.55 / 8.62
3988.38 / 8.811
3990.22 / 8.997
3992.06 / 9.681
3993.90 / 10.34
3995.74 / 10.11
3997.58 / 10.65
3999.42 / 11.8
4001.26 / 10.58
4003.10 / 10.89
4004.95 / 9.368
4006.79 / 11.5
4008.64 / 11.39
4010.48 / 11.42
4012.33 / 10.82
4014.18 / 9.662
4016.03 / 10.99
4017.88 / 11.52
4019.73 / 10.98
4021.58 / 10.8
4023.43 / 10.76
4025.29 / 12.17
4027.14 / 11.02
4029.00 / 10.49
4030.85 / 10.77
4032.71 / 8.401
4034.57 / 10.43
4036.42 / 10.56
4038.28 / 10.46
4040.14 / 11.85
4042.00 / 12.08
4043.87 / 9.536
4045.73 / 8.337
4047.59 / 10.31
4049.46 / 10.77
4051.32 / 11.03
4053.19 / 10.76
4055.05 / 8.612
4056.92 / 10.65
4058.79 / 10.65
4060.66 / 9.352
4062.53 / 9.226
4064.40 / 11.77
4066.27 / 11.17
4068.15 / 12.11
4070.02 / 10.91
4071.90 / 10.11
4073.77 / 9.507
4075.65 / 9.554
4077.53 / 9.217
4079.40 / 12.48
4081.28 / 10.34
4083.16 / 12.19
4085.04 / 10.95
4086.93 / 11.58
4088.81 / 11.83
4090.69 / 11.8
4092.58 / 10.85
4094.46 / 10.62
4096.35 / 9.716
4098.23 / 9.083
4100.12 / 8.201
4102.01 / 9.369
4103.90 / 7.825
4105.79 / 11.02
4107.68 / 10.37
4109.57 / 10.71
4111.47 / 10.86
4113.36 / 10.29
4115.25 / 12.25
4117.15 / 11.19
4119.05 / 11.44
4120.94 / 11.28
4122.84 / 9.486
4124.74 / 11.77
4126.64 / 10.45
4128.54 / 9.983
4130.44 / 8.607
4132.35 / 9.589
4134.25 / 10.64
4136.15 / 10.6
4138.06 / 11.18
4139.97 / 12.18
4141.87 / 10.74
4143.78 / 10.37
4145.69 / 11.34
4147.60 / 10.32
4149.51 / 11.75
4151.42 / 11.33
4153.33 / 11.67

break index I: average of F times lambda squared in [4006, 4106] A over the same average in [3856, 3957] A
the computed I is 1.50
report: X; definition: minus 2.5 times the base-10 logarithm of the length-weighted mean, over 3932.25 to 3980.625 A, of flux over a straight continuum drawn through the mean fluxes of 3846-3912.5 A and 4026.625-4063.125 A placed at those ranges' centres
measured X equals 0.33 mag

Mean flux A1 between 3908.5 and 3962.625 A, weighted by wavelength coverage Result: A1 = 7.48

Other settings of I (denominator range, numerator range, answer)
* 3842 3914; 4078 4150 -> 1.52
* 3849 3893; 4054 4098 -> 1.58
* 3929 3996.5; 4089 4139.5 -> 1.56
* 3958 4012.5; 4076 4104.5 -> 1.31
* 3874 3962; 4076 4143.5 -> 1.54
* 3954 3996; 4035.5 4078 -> 1.45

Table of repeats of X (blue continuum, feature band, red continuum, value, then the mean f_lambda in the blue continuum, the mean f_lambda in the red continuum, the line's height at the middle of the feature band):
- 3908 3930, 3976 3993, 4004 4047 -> 0.104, 8.08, 10.7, 9.67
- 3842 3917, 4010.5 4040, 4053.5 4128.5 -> -0.107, 7.89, 10.5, 9.71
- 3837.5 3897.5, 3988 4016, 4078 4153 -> -0.145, 7.31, 10.7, 9.14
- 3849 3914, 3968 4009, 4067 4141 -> 0.061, 7.93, 10.6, 9.2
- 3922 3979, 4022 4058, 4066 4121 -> -0.155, 6.58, 10.6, 9.1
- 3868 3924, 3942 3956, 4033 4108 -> 0.044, 7.88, 10.4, 8.65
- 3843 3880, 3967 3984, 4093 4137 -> 0.364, 7.85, 10.2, 8.92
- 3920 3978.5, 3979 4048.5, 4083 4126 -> -0.246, 6.56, 10.6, 8.24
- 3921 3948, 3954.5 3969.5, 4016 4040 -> 0.195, 6.45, 10.7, 7.72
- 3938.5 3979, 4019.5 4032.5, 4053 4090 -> -0.188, 6.89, 10.7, 9.14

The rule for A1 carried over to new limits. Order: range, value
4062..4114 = 10.5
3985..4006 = 9.97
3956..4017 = 8.52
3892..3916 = 8.7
